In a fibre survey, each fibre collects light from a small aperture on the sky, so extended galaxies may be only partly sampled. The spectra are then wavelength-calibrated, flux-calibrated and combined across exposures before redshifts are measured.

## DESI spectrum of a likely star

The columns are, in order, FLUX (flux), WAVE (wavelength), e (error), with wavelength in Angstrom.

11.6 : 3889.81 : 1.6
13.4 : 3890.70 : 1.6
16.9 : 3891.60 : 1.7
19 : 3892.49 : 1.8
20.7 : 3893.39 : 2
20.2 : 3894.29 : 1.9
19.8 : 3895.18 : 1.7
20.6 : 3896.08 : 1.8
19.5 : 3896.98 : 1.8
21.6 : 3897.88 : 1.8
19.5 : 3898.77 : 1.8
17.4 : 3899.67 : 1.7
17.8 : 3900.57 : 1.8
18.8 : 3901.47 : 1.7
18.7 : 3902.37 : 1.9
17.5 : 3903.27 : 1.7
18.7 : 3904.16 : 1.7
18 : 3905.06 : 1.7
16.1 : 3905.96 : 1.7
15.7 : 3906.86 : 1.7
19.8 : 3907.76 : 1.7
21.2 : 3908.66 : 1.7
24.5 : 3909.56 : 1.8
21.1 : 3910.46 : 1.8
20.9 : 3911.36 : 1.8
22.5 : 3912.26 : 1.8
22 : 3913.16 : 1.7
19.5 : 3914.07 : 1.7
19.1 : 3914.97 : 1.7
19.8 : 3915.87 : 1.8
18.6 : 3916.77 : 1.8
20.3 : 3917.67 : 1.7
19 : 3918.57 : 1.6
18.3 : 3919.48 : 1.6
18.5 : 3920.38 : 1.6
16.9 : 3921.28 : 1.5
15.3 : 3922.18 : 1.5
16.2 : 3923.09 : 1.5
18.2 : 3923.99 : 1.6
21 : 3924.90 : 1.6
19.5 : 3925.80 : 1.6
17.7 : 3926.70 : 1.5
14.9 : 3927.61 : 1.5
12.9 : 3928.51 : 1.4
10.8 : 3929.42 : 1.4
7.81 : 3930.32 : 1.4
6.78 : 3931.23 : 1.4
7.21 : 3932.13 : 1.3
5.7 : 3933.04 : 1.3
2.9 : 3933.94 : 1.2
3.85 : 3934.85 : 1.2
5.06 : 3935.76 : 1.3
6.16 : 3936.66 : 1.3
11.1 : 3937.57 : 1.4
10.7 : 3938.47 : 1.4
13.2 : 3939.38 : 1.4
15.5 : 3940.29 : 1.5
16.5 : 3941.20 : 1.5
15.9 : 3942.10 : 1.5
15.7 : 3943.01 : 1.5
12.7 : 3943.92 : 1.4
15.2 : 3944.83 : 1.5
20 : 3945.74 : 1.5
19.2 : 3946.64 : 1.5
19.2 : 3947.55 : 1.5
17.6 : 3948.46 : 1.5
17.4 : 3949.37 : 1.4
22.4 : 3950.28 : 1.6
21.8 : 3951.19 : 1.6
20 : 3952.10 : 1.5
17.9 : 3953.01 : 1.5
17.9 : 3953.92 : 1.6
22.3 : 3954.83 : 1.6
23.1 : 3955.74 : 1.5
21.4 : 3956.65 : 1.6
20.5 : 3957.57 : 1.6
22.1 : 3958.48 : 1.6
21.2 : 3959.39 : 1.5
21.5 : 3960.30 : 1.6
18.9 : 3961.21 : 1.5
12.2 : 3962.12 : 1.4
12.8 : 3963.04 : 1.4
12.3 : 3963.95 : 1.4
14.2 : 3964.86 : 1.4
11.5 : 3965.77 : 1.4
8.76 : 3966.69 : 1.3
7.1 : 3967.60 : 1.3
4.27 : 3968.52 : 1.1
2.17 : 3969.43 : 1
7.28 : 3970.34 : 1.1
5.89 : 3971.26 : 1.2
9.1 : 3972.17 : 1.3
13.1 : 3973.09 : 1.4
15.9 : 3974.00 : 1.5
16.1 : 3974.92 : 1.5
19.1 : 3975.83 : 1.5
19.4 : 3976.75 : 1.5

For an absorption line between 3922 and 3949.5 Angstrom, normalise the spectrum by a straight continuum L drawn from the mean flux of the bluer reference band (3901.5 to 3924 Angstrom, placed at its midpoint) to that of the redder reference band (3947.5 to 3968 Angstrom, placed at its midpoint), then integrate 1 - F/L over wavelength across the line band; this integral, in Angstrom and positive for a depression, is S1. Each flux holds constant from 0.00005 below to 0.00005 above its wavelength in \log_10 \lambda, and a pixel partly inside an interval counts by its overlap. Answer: 7.6 Angstrom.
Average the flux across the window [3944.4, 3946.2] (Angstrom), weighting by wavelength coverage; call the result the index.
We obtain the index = 17.7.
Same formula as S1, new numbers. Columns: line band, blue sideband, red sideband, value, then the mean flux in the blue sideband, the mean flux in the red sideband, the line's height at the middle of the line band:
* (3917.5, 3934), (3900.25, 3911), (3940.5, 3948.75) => 3.3 Angstrom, 19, 16.8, 17.9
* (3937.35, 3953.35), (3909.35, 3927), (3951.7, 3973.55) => -0.6 Angstrom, 19.4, 14.5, 16.4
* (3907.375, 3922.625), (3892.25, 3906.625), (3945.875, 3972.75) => -1.5 Angstrom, 18.9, 15.6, 18.1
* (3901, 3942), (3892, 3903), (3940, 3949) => 5.8 Angstrom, 19.4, 16.8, 18.1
